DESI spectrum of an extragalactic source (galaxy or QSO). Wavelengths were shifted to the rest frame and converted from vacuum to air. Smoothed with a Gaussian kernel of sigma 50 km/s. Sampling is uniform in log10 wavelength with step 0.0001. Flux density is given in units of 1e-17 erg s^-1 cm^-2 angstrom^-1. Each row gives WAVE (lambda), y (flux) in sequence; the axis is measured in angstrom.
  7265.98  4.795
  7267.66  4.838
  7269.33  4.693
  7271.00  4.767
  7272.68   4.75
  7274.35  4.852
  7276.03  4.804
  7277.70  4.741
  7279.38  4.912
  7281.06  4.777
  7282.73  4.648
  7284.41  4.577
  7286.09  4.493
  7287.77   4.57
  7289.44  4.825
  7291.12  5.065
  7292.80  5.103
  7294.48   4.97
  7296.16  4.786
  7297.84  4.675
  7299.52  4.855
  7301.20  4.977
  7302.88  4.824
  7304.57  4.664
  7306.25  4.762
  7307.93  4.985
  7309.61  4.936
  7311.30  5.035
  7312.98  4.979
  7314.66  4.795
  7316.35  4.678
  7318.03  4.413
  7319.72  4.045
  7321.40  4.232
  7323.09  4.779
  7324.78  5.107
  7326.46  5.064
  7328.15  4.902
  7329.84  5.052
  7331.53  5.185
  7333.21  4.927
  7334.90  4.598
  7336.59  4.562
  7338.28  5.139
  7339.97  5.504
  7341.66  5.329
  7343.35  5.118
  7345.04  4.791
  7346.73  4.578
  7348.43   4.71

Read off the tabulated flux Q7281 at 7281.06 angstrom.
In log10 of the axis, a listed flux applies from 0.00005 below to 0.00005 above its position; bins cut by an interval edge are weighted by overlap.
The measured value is 4.777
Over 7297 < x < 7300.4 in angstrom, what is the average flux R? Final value 4.77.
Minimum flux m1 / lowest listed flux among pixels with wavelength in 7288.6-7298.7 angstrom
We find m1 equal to 4.675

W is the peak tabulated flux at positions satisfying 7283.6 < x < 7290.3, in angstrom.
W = 4.825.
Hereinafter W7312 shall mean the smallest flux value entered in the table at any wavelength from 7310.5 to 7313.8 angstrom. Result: 4.979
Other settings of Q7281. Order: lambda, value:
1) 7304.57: 4.664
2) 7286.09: 4.493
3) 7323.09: 4.779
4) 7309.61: 4.936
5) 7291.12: 5.065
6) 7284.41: 4.577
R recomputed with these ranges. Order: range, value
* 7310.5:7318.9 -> 4.78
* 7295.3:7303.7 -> 4.83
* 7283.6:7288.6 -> 4.54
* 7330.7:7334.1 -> 5.06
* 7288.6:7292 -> 4.95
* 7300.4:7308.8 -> 4.84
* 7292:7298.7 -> 4.88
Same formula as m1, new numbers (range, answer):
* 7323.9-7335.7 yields 4.598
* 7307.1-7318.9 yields 4.413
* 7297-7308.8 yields 4.664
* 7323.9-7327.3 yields 5.064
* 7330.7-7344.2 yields 4.562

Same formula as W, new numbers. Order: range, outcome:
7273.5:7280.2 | 4.912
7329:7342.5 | 5.504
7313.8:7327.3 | 5.107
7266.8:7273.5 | 4.838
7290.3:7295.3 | 5.103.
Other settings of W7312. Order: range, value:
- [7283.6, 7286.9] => 4.493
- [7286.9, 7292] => 4.57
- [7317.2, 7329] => 4.045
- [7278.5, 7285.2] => 4.577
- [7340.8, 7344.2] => 5.118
